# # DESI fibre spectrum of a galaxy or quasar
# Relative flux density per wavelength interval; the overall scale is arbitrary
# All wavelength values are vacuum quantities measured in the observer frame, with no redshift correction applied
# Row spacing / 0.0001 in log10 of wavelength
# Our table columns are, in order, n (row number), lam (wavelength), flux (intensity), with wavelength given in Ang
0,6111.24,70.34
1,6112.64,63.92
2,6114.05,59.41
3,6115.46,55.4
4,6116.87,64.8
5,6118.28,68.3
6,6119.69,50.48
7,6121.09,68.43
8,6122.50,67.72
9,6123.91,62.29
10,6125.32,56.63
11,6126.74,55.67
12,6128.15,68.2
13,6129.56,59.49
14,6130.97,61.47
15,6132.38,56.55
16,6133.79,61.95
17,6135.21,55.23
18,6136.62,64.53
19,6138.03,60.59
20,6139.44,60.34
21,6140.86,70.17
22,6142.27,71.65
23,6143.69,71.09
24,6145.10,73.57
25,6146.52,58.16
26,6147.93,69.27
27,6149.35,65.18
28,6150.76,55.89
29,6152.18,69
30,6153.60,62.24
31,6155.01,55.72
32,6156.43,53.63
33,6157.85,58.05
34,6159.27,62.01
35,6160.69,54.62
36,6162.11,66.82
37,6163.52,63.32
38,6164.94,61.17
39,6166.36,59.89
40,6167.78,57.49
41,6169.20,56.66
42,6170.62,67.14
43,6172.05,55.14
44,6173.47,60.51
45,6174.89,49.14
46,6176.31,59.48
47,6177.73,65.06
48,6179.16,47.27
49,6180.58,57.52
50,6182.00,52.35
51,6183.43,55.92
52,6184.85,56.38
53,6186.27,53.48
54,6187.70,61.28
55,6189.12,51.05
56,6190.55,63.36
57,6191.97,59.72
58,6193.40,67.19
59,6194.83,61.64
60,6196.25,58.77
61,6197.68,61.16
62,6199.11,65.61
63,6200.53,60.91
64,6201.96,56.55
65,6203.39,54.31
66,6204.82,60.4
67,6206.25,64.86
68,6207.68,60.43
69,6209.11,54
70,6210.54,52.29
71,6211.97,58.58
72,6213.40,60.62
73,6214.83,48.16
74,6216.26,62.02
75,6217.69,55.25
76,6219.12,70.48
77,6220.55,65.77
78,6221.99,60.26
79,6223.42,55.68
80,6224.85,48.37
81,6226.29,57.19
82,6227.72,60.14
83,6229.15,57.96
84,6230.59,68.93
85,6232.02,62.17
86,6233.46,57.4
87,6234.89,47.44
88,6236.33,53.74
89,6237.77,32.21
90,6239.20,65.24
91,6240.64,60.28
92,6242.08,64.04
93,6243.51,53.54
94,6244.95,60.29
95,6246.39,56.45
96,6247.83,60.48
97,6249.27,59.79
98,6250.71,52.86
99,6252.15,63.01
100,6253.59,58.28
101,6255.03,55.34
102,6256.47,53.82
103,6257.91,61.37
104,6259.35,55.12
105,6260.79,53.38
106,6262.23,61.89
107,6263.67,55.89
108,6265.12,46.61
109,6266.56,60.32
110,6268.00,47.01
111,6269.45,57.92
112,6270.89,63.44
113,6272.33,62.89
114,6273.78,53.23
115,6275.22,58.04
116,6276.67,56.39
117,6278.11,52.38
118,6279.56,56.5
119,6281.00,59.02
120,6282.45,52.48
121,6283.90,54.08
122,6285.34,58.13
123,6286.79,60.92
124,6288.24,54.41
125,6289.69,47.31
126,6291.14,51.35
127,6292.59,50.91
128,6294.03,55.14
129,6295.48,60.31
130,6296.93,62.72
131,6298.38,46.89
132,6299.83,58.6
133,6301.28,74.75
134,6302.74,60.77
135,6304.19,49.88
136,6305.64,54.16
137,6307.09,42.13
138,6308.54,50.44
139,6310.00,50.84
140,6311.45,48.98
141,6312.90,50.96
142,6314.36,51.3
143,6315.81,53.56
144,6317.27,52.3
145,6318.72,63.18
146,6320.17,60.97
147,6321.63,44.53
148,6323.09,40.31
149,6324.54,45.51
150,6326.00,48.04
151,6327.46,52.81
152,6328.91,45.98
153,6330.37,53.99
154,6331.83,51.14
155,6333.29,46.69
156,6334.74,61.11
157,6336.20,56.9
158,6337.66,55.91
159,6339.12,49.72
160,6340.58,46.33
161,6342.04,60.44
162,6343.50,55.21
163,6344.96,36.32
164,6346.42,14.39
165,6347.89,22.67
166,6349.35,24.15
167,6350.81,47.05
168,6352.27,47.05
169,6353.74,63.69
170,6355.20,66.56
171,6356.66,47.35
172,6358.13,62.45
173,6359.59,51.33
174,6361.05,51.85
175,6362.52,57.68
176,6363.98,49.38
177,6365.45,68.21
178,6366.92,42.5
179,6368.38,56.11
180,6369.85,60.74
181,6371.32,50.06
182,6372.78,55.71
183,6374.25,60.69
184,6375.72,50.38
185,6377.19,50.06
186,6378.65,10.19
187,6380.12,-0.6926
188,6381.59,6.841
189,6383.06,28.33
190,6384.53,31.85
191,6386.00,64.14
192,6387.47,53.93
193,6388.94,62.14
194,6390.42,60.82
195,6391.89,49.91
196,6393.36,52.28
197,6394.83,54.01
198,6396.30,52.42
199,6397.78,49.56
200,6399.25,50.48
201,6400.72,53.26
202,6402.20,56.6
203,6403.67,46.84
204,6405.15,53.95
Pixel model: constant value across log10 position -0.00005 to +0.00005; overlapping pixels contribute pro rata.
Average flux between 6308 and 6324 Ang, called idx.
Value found 51.5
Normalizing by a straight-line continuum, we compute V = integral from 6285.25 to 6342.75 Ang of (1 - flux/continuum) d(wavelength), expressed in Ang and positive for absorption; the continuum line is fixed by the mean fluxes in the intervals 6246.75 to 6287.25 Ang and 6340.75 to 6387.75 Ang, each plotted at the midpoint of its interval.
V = -2.34 Ang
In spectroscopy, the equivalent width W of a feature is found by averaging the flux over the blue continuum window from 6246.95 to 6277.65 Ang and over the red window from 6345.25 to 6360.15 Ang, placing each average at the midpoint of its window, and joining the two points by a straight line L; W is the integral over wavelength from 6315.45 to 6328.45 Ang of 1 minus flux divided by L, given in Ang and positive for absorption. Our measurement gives -0.6 Ang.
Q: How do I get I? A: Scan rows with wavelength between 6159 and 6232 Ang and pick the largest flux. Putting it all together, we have 70.48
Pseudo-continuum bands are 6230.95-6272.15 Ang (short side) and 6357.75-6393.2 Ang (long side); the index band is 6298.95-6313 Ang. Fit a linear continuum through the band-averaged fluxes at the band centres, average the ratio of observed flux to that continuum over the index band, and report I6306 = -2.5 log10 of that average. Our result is -0.03 mag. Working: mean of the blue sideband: 56.6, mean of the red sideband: 47.2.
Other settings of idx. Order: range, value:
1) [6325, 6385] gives 46.3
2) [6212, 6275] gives 57.4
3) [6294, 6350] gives 50.2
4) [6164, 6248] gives 58.1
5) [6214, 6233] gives 59.4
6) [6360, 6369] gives 54.2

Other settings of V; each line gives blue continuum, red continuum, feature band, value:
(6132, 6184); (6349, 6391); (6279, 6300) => -1.0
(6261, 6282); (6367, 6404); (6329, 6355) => 1.7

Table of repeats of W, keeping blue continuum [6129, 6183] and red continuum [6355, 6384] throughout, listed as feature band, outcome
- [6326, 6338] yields -1.06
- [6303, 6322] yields -0.91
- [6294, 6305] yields -1.76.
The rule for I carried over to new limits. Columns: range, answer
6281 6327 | 74.75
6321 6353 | 61.11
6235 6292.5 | 65.24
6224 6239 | 68.93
